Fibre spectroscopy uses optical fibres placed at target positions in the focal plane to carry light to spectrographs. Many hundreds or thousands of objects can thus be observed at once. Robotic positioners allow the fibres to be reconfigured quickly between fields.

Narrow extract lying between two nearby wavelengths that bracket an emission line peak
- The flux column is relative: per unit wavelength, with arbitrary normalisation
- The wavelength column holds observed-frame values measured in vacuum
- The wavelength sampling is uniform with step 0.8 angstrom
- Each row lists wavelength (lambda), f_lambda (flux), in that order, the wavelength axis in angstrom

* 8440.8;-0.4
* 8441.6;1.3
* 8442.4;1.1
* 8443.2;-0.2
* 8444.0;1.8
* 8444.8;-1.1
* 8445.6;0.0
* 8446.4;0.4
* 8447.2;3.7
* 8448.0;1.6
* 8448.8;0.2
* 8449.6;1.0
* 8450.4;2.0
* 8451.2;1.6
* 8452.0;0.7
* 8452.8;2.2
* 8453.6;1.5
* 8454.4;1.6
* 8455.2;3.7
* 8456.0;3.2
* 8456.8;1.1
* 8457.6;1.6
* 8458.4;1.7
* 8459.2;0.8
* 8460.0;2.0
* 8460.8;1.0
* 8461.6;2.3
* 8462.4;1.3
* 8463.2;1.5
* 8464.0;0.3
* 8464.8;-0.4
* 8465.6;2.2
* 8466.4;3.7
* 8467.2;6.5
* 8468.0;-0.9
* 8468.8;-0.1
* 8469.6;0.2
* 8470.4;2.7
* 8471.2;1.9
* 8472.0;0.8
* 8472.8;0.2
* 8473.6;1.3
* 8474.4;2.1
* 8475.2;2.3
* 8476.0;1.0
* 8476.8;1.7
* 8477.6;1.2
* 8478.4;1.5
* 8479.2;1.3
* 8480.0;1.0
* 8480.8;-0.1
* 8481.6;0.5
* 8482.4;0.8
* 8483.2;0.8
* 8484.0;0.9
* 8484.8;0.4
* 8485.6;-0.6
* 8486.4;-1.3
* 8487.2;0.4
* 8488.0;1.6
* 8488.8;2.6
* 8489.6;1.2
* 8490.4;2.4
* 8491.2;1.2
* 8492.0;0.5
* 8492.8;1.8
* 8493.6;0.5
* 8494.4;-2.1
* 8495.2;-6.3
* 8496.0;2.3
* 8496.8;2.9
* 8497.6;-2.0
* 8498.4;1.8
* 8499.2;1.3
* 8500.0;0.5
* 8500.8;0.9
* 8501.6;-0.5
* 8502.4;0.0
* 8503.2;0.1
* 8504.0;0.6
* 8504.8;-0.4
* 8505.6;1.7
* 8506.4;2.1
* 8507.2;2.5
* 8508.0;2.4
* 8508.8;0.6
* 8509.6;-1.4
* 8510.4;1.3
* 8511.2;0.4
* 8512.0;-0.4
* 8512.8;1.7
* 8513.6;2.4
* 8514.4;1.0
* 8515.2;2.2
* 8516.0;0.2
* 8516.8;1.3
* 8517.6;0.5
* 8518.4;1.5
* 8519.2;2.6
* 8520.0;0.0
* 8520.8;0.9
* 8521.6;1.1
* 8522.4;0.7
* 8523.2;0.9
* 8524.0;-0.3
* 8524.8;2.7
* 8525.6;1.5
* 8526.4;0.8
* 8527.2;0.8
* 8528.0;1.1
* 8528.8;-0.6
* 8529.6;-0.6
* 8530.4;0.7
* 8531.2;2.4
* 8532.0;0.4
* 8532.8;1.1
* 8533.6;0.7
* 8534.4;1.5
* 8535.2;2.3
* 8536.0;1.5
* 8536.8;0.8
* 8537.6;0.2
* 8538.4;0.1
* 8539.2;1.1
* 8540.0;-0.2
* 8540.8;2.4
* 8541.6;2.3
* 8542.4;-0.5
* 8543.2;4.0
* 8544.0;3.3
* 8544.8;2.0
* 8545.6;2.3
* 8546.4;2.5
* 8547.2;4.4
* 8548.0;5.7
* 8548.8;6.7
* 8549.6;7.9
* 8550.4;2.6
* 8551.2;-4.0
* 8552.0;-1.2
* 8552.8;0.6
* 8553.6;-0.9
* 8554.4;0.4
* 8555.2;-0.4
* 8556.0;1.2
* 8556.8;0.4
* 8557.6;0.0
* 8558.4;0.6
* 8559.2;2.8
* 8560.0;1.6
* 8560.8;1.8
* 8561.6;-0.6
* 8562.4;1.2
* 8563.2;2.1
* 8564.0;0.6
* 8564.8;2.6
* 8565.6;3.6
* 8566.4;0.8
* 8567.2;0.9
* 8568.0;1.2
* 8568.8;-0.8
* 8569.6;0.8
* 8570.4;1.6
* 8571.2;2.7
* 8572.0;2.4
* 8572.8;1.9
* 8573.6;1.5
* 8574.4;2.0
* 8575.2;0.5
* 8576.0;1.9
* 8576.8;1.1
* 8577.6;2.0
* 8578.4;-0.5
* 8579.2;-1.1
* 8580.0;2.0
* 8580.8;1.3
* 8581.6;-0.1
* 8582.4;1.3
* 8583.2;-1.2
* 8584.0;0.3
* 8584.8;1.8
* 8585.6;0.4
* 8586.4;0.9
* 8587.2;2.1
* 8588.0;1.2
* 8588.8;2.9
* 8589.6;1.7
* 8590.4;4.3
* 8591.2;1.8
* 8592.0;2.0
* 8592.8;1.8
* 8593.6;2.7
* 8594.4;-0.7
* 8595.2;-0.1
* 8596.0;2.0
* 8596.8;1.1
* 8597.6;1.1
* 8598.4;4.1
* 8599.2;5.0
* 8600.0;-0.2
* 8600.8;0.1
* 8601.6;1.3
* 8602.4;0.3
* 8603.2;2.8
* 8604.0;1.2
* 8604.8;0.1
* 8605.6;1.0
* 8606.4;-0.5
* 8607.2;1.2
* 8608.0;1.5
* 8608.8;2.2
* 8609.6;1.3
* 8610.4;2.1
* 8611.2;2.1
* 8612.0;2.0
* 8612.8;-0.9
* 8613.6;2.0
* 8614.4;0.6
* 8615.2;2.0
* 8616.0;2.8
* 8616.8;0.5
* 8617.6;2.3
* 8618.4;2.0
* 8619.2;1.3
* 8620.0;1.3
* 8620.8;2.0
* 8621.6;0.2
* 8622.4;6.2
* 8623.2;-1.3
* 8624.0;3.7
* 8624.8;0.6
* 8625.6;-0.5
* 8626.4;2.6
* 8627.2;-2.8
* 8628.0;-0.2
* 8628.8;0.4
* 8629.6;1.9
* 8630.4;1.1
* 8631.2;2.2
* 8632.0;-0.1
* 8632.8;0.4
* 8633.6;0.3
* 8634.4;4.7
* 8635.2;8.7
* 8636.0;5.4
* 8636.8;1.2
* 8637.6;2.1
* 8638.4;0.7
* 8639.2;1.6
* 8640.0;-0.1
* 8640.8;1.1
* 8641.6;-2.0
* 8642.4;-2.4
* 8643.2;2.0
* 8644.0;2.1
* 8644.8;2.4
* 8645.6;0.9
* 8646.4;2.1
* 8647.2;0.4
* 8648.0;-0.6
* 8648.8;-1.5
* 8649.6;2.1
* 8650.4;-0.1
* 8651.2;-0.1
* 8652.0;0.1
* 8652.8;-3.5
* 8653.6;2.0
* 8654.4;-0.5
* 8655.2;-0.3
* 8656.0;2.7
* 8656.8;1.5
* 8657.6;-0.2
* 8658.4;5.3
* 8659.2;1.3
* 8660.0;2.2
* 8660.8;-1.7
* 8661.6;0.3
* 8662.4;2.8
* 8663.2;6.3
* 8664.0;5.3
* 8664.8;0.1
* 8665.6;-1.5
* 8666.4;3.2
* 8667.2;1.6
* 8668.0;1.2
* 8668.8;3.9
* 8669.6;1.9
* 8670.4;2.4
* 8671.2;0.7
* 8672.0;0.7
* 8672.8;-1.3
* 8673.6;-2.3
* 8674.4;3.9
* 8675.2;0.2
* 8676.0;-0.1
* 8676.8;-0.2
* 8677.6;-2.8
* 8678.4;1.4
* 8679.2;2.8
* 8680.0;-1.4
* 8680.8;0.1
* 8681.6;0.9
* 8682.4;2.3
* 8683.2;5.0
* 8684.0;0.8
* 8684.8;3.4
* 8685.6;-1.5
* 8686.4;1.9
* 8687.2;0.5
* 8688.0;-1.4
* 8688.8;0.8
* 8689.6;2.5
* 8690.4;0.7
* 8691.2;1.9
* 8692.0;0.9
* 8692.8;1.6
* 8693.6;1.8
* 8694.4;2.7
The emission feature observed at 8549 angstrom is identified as H-beta 4861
